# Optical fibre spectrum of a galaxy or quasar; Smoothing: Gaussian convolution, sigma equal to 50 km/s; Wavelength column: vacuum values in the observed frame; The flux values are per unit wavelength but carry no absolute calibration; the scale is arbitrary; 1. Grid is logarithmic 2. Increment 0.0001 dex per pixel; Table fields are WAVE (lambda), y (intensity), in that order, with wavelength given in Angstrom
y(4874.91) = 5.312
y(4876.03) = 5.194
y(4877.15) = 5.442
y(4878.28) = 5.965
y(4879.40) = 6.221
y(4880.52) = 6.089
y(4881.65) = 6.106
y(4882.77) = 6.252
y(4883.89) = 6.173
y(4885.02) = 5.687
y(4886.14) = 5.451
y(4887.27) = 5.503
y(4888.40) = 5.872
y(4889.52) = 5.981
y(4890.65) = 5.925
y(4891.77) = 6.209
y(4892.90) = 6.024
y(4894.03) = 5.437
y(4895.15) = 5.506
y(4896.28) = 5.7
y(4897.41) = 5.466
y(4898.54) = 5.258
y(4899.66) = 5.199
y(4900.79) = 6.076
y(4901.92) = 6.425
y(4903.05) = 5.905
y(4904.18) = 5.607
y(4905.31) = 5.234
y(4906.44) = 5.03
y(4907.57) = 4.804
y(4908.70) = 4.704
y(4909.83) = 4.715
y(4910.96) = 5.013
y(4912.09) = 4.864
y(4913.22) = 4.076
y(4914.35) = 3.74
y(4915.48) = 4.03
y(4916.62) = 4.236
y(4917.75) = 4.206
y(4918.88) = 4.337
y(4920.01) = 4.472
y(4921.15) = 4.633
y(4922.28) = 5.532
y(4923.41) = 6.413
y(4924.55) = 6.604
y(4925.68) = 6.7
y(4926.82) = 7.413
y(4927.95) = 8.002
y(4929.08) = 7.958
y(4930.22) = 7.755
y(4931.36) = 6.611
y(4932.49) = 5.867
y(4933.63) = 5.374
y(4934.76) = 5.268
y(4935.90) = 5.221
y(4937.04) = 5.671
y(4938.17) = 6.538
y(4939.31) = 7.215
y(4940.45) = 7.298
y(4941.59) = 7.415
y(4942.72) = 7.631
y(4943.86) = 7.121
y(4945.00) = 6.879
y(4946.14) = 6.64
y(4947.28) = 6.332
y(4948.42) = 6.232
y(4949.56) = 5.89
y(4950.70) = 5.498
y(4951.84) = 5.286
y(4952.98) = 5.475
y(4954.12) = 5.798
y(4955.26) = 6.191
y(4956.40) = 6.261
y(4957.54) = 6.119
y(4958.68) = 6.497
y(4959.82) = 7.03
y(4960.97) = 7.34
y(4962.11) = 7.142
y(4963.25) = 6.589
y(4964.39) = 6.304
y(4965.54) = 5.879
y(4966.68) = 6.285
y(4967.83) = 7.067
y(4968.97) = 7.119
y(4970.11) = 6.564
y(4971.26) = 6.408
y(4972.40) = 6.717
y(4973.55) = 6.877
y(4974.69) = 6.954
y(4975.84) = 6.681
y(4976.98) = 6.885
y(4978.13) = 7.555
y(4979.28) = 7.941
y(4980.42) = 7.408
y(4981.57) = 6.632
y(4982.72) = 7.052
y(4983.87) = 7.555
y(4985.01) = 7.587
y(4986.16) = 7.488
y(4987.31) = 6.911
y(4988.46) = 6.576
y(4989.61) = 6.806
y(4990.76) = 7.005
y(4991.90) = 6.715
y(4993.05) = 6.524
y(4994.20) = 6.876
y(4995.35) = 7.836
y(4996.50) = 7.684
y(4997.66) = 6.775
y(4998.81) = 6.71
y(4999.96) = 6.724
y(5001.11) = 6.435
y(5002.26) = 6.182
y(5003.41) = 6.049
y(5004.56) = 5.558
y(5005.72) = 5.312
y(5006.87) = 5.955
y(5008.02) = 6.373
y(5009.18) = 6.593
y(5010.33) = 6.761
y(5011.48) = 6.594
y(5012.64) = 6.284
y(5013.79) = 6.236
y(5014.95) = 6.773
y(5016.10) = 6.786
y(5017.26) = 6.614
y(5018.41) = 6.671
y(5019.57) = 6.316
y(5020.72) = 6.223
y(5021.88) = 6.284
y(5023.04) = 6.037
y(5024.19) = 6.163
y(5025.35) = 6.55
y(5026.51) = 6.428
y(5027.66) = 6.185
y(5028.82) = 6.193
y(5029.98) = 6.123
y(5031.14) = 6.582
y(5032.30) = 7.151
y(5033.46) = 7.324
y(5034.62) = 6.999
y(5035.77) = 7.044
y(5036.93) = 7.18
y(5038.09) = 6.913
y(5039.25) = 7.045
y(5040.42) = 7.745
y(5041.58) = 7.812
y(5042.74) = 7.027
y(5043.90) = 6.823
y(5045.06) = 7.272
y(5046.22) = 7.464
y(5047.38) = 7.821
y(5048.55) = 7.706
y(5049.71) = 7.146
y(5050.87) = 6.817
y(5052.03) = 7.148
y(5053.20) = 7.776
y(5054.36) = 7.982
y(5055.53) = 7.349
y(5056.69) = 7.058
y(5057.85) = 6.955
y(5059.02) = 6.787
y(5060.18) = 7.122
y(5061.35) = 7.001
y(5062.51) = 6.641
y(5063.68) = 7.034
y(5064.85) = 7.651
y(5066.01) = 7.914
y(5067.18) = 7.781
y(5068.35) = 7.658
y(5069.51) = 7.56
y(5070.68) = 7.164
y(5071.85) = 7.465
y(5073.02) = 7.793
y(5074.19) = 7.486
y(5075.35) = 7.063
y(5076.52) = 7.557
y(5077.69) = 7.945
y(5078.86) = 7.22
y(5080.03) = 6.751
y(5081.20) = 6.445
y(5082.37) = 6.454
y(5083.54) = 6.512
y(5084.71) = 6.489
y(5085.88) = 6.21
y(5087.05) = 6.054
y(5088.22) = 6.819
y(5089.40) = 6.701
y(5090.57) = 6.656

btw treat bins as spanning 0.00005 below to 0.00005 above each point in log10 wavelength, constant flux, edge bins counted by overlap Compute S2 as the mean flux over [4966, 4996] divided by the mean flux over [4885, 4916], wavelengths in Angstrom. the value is 1.3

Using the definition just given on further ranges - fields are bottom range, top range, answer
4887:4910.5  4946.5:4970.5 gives 1.14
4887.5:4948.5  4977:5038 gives 1.15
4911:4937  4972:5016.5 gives 1.21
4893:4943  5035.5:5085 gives 1.27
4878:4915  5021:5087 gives 1.28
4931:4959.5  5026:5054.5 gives 1.13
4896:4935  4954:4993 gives 1.24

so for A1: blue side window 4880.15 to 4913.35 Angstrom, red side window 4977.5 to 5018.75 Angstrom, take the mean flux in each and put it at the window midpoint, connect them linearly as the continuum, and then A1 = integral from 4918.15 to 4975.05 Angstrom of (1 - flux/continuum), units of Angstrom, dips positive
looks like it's -2.31 Angstrom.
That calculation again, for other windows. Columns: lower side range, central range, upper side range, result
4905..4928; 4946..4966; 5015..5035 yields -2.20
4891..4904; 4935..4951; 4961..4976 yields -0.47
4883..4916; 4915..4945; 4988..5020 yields -2.22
